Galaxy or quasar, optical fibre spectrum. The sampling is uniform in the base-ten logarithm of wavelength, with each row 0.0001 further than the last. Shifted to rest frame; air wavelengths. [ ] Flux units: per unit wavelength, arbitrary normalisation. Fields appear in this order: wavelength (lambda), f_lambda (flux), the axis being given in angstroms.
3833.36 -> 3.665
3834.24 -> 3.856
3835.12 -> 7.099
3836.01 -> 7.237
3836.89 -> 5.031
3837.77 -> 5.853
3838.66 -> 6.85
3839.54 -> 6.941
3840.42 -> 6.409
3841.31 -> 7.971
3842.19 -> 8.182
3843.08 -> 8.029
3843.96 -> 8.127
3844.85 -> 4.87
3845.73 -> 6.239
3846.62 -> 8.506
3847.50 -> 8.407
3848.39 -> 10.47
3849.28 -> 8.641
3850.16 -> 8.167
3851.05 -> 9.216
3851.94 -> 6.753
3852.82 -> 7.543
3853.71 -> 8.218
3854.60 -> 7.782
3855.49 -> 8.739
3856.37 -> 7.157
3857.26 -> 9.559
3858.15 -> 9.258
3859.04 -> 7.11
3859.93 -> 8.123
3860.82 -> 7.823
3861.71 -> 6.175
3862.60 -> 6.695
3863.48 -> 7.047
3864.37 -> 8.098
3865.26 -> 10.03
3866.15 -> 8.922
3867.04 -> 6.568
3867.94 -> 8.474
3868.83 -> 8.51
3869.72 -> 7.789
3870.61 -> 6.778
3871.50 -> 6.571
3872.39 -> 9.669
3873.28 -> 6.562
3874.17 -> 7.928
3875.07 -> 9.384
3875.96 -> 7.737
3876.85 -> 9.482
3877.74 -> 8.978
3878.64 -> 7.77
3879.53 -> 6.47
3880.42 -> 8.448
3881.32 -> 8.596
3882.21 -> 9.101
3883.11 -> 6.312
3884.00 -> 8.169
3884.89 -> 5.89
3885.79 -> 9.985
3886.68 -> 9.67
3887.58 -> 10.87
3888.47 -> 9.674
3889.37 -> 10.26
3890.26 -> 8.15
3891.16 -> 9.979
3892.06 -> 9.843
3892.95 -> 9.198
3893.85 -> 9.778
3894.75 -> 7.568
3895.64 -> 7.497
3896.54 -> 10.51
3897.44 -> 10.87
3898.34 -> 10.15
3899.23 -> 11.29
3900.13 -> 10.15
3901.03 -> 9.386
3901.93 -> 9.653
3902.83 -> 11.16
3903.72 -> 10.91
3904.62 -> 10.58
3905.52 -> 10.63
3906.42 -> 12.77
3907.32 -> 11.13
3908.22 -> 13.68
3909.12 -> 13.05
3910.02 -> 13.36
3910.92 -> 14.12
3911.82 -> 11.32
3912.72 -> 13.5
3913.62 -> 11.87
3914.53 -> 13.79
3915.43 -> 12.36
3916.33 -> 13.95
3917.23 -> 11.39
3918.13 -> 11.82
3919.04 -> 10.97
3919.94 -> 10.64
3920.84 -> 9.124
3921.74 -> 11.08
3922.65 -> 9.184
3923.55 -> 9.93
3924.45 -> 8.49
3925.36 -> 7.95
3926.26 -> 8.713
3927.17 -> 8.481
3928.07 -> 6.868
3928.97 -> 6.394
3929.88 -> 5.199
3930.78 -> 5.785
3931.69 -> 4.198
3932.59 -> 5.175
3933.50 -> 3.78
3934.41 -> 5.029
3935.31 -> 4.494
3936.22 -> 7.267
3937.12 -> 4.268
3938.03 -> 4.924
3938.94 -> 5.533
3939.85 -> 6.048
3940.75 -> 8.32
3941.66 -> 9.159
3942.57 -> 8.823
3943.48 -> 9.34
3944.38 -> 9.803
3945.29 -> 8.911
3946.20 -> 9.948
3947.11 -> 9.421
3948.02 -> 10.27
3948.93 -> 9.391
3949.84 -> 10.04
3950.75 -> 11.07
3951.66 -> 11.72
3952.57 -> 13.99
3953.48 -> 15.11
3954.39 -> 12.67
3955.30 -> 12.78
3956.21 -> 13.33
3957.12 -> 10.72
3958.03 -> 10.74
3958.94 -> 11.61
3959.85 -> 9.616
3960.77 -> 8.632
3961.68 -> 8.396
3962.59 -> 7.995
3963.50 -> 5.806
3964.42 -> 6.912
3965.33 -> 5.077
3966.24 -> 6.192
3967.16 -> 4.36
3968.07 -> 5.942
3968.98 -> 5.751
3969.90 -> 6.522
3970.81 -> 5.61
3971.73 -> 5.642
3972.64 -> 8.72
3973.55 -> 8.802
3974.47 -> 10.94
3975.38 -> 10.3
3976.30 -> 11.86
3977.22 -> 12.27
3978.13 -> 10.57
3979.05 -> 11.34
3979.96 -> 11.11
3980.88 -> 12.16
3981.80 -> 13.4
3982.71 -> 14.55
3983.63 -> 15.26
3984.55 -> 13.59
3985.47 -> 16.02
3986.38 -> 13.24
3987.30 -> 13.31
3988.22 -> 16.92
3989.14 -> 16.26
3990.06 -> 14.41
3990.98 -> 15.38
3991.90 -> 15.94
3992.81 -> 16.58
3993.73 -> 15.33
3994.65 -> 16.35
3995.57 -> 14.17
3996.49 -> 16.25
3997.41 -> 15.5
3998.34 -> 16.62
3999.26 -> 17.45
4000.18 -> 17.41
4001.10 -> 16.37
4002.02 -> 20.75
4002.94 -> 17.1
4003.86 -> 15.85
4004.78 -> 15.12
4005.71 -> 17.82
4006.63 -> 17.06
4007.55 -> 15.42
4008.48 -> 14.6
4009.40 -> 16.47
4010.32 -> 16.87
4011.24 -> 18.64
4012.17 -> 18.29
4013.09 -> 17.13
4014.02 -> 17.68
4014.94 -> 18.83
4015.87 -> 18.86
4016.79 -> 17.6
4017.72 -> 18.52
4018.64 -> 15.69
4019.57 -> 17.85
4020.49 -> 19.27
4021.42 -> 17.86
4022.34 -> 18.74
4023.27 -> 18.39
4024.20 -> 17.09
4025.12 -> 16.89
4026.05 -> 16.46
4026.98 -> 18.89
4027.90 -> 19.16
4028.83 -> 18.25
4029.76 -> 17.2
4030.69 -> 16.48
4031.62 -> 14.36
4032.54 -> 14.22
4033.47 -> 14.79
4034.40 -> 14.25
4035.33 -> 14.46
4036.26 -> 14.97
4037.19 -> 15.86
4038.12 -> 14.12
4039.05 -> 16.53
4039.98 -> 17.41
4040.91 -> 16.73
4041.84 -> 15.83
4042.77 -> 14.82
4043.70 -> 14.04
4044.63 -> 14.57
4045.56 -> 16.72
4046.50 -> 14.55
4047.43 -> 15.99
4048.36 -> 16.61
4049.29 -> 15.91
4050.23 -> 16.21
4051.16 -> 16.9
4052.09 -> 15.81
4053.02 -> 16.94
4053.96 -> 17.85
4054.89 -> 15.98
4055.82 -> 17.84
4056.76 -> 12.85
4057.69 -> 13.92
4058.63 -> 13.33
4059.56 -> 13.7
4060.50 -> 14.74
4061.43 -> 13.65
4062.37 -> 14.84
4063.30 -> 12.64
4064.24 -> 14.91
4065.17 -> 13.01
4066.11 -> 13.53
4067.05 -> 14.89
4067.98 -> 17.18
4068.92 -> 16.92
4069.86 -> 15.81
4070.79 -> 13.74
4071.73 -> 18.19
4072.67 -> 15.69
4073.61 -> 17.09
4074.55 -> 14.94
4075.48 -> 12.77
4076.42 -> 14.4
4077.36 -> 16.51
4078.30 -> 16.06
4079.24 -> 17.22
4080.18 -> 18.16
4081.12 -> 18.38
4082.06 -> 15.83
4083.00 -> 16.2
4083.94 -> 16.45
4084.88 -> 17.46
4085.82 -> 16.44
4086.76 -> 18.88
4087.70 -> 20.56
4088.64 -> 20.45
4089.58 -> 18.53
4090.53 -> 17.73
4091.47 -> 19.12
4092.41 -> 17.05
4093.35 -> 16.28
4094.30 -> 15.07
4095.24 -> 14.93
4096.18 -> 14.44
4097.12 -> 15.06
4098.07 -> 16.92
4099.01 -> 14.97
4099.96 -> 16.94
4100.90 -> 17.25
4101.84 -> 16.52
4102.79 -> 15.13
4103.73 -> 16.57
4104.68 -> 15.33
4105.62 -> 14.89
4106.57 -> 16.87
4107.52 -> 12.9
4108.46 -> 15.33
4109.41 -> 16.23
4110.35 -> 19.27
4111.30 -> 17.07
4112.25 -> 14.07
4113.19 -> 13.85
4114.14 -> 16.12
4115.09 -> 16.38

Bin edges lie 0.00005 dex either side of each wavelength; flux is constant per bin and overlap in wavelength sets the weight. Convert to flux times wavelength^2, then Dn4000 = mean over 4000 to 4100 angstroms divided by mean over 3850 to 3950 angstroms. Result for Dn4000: 2.0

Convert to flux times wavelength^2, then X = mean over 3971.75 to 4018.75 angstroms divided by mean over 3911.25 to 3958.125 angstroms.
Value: 1.68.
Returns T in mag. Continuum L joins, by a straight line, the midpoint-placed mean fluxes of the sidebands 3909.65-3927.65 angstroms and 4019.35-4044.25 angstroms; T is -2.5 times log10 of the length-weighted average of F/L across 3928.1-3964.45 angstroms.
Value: 0.41 mag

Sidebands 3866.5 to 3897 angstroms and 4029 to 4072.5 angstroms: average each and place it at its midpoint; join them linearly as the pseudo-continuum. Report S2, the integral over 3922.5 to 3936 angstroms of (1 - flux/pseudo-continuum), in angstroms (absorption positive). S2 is 4.91 angstroms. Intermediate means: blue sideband 8.48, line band 6.6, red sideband 15.4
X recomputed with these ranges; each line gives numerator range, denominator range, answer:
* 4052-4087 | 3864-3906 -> 1.92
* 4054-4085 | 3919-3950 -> 2.13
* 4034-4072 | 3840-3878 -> 2.12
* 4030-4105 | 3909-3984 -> 1.80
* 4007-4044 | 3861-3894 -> 2.16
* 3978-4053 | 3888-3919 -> 1.54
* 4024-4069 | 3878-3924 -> 1.62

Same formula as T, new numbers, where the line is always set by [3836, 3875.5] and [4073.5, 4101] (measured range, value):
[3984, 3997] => -0.18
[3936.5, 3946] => 0.41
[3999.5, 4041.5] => -0.20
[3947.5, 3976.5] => 0.27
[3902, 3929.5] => -0.09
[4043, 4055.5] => -0.05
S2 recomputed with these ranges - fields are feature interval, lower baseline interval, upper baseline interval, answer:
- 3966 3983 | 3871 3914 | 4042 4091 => 4.6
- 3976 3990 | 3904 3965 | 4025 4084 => -1.7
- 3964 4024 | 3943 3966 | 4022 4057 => -4.8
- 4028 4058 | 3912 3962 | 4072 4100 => -2.5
